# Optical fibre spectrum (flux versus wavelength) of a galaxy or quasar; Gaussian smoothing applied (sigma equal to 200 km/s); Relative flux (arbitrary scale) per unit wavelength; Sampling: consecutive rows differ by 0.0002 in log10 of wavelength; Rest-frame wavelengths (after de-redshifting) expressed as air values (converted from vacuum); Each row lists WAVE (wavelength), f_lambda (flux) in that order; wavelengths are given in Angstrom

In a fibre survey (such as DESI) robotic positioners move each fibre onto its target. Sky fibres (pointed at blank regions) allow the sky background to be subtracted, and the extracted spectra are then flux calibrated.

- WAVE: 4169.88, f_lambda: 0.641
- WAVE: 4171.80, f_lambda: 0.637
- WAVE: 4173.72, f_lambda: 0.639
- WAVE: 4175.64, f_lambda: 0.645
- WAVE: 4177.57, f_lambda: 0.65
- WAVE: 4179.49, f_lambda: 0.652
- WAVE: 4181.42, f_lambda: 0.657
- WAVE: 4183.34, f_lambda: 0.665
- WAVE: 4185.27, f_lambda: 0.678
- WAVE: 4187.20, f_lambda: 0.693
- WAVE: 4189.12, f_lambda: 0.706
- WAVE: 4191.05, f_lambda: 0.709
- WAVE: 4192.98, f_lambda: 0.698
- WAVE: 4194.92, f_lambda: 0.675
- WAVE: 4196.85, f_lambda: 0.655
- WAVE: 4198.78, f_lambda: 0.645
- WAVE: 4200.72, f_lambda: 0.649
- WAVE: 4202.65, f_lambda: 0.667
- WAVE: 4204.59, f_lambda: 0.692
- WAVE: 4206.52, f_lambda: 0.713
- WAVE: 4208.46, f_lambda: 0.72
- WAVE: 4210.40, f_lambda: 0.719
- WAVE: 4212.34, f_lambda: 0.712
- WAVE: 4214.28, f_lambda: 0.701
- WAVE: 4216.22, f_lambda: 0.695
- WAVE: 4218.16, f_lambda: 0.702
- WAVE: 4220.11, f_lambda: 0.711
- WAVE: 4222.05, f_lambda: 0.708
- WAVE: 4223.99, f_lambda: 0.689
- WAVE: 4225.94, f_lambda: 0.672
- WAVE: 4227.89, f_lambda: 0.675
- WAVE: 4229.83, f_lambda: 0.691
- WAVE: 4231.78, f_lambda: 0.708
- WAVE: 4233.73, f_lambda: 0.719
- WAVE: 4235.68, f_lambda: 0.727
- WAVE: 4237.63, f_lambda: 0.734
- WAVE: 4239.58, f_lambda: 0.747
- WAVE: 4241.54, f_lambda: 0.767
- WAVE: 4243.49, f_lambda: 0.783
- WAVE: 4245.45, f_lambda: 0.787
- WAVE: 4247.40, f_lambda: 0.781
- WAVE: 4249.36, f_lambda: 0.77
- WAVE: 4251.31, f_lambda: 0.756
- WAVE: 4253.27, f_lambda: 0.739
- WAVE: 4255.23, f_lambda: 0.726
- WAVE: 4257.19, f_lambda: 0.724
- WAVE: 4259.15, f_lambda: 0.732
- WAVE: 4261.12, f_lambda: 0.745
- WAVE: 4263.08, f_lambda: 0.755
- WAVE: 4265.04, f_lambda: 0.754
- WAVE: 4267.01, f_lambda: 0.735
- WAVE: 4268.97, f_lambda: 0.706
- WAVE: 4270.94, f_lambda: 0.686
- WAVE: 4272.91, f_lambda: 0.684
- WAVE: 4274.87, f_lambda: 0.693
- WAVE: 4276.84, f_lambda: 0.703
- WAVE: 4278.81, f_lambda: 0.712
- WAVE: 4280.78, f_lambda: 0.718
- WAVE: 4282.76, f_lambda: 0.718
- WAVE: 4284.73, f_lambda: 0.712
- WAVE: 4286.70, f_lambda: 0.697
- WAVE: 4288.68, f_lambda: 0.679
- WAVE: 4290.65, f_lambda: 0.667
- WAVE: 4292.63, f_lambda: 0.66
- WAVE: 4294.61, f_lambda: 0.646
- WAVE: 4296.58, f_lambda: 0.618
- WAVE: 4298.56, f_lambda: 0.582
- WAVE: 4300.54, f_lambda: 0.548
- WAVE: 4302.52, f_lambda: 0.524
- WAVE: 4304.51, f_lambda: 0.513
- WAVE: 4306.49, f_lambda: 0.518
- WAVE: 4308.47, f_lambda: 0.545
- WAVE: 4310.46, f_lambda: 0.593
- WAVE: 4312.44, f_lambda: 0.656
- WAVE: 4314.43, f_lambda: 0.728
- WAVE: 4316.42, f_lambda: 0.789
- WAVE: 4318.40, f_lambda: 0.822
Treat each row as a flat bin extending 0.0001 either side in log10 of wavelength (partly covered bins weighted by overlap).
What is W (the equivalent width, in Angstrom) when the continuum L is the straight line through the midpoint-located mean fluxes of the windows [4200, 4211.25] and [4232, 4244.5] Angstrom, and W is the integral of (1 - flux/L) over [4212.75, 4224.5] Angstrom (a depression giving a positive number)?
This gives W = 0.2 Angstrom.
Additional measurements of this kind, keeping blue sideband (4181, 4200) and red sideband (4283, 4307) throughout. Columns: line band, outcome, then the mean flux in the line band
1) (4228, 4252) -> -3.5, 0.745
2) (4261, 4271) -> -1.5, 0.733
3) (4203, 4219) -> -0.9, 0.705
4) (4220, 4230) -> -0.5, 0.69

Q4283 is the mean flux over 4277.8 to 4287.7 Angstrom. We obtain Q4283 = 0.711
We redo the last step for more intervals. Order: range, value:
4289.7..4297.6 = 0.647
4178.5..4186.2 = 0.663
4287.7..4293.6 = 0.669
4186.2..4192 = 0.703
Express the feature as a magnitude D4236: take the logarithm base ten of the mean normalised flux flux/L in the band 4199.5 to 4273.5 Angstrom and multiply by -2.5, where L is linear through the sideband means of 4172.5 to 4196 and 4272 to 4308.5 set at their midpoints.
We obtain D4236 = -0.101 mag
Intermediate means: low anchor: 0.672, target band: 0.721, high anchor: 0.641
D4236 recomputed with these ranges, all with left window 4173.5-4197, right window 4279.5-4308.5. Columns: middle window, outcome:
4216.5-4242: -0.090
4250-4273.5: -0.142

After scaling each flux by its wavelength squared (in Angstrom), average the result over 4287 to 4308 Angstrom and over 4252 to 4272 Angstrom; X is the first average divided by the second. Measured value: 0.8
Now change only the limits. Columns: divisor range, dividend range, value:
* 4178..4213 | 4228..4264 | 1.11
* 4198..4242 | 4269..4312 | 0.94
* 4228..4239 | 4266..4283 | 1.01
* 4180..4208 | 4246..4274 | 1.12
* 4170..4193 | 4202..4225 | 1.07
